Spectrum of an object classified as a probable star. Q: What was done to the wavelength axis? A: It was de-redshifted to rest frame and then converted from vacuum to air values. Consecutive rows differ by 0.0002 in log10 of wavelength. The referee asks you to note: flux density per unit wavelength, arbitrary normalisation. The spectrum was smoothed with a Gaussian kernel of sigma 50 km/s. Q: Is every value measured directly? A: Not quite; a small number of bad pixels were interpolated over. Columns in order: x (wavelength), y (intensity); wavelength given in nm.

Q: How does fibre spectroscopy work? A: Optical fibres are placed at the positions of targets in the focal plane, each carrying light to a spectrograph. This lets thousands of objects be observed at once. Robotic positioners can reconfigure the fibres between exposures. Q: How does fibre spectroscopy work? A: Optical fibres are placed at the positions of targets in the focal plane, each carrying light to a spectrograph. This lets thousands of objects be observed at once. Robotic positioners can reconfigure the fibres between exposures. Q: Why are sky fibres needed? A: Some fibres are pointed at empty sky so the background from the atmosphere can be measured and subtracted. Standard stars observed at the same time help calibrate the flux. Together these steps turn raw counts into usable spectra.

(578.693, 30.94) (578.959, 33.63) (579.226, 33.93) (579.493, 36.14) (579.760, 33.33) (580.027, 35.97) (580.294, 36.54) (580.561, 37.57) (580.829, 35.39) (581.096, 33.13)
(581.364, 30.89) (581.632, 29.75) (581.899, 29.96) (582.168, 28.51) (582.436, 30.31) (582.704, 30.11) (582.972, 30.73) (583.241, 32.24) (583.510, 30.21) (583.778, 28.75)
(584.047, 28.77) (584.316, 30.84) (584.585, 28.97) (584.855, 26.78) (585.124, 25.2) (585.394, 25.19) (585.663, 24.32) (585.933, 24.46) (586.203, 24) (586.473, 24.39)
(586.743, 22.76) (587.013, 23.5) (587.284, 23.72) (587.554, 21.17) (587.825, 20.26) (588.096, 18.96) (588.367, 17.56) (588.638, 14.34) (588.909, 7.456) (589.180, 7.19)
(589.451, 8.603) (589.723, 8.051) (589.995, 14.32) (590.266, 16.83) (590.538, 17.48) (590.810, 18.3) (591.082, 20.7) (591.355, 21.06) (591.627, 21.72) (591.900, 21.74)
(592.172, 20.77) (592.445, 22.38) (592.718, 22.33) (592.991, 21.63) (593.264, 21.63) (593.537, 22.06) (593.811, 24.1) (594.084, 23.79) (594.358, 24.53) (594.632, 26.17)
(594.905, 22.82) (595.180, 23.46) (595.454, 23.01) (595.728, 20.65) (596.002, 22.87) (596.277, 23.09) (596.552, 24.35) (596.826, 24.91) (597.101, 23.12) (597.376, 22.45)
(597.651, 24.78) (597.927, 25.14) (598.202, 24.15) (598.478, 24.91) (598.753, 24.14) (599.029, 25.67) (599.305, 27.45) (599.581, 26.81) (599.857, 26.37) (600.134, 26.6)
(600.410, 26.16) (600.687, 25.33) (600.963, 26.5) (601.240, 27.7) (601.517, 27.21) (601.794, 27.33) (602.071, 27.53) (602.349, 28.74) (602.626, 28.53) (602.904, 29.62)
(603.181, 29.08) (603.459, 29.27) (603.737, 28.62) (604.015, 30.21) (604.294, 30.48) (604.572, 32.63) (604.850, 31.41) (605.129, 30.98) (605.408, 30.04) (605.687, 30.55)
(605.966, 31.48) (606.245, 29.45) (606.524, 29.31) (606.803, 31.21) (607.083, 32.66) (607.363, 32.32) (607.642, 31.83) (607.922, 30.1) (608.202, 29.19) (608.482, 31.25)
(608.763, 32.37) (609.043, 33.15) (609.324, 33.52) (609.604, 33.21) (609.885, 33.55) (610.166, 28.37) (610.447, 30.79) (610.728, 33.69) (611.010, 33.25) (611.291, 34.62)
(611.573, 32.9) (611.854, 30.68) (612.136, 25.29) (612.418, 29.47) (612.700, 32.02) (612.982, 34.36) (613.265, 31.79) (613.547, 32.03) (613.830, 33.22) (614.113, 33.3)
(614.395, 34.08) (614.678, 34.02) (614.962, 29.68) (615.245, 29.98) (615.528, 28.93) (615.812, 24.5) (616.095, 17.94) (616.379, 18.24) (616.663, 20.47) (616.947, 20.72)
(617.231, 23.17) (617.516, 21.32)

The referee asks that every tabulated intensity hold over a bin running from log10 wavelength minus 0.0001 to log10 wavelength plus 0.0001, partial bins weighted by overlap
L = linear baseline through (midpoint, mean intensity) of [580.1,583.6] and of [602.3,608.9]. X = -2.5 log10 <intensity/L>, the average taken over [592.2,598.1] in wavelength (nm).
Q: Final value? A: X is 0.318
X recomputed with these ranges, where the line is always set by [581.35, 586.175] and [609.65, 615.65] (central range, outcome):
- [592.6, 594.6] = 0.272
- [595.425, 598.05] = 0.266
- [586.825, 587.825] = 0.274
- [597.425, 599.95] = 0.189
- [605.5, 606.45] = 0.021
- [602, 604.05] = 0.063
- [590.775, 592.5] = 0.363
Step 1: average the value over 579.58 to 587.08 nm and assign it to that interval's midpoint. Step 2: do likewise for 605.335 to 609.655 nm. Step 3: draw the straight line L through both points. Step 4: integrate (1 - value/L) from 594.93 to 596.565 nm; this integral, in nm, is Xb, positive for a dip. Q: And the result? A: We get 0.41 nm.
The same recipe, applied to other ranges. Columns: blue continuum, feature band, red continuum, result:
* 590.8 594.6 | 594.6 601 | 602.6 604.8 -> 0.29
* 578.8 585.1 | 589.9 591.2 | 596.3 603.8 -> 0.52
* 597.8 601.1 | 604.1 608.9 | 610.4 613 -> -0.31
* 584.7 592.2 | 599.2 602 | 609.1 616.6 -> -0.22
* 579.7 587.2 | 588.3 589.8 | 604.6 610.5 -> 0.98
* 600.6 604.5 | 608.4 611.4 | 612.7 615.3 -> -0.14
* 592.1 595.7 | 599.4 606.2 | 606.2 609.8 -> -0.07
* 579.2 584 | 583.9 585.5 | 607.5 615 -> 0.23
